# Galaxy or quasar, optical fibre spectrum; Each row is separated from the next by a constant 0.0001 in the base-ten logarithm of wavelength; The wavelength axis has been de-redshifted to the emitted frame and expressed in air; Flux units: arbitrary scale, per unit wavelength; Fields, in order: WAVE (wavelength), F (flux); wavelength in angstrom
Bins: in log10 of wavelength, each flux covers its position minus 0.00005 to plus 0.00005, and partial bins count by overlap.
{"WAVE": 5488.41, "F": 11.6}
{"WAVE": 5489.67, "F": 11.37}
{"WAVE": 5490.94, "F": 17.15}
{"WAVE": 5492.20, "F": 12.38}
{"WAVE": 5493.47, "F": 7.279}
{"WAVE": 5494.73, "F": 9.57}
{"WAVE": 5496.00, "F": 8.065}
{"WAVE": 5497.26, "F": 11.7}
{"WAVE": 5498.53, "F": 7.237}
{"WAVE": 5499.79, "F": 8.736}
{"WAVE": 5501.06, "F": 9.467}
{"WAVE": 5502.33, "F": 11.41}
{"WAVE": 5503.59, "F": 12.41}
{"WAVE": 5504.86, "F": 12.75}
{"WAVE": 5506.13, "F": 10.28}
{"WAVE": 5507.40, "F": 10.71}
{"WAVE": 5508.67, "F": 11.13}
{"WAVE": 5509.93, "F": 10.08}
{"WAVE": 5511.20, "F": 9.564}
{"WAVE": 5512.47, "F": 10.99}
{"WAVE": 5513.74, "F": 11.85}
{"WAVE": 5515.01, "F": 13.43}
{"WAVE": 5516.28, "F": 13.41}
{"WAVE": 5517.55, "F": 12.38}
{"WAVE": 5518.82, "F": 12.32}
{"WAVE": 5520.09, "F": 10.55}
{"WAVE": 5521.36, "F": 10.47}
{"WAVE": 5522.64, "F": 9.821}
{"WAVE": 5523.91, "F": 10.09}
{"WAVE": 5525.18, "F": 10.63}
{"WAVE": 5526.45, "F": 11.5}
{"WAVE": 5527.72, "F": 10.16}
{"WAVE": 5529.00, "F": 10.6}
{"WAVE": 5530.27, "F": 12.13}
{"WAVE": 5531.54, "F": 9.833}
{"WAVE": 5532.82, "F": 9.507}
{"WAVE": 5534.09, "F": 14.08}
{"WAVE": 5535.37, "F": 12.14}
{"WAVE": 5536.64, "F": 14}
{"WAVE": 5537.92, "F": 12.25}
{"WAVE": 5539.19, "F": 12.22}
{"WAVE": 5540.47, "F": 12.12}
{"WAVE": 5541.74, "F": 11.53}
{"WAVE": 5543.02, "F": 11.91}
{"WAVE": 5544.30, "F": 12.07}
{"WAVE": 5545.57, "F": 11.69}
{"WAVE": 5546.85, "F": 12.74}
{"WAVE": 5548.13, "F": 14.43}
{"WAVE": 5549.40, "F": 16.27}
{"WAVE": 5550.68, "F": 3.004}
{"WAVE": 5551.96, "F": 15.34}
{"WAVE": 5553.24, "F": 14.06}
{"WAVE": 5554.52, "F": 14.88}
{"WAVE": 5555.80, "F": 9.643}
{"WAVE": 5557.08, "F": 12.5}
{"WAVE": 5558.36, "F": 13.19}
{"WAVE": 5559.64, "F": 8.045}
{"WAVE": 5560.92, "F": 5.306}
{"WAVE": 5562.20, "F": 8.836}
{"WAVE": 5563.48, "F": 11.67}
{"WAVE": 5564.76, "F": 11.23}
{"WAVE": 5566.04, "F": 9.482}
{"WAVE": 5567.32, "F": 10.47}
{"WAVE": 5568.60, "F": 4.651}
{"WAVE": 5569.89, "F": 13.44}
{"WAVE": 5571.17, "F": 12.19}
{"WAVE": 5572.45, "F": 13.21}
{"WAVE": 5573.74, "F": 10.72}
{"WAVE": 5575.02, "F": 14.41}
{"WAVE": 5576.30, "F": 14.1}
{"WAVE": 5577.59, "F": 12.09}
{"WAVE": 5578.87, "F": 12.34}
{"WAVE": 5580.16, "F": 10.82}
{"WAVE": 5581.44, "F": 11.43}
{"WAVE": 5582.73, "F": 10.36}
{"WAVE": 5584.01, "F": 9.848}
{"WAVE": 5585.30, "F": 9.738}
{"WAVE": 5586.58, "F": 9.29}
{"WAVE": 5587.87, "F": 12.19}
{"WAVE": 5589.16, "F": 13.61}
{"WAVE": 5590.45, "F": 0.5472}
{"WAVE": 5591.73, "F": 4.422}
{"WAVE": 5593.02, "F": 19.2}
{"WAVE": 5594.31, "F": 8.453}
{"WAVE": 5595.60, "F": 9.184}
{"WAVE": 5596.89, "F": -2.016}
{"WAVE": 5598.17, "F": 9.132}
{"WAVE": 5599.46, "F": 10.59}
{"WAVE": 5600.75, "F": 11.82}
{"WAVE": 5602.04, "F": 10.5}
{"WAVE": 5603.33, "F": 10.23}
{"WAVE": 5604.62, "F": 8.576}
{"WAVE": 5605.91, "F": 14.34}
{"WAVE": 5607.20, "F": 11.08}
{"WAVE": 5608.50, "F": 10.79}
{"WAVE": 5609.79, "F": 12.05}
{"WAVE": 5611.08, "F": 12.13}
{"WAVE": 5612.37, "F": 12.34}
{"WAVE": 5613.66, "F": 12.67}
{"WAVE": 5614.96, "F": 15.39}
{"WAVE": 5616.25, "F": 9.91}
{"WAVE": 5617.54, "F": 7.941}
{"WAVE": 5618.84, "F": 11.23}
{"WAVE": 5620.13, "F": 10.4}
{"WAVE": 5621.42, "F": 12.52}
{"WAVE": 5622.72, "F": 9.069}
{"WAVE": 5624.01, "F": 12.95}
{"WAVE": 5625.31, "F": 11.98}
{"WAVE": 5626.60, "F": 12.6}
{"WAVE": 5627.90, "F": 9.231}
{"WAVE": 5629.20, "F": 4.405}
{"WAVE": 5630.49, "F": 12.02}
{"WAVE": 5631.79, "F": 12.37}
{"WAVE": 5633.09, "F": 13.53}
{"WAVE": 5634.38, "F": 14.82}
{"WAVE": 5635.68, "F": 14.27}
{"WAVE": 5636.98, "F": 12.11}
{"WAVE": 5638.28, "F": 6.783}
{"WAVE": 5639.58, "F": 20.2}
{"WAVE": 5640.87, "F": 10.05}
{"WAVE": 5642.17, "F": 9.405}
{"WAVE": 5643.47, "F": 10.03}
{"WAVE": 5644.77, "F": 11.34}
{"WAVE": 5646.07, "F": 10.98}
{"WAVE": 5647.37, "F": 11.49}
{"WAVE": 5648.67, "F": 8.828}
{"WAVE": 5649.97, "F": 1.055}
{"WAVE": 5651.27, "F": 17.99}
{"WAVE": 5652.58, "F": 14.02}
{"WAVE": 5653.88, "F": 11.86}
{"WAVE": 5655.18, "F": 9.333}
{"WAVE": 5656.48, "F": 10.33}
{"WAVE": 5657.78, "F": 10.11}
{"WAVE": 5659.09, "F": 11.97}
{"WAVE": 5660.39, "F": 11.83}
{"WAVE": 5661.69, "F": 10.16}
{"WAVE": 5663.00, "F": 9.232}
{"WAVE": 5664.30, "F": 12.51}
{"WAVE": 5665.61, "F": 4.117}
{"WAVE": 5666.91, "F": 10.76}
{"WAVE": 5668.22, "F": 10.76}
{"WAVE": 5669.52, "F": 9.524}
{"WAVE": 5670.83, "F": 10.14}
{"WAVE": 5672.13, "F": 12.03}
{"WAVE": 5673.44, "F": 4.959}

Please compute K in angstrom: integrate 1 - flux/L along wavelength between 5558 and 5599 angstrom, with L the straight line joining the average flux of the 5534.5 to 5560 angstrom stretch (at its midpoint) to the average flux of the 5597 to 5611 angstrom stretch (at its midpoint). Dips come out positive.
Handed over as 4.6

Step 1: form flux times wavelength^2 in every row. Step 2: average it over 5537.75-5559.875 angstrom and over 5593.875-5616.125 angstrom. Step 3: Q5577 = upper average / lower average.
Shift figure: 0.88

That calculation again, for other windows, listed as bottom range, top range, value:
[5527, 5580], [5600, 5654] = 1.01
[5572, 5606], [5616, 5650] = 1.09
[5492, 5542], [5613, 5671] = 1.04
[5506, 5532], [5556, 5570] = 0.89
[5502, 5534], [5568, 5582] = 1.08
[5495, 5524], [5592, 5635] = 1.05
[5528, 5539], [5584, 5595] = 0.84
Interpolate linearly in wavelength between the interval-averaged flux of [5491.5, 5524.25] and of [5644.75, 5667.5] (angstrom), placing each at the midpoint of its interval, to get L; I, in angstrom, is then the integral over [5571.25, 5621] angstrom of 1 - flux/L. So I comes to -0.7 angstrom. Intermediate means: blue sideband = 10.7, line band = 10.7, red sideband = 10.4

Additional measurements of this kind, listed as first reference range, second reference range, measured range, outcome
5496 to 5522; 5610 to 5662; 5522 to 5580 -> -2.0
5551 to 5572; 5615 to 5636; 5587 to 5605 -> 3.3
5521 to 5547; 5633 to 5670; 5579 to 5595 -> 1.7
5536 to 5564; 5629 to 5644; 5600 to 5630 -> 2.0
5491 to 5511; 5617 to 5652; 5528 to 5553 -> -3.3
